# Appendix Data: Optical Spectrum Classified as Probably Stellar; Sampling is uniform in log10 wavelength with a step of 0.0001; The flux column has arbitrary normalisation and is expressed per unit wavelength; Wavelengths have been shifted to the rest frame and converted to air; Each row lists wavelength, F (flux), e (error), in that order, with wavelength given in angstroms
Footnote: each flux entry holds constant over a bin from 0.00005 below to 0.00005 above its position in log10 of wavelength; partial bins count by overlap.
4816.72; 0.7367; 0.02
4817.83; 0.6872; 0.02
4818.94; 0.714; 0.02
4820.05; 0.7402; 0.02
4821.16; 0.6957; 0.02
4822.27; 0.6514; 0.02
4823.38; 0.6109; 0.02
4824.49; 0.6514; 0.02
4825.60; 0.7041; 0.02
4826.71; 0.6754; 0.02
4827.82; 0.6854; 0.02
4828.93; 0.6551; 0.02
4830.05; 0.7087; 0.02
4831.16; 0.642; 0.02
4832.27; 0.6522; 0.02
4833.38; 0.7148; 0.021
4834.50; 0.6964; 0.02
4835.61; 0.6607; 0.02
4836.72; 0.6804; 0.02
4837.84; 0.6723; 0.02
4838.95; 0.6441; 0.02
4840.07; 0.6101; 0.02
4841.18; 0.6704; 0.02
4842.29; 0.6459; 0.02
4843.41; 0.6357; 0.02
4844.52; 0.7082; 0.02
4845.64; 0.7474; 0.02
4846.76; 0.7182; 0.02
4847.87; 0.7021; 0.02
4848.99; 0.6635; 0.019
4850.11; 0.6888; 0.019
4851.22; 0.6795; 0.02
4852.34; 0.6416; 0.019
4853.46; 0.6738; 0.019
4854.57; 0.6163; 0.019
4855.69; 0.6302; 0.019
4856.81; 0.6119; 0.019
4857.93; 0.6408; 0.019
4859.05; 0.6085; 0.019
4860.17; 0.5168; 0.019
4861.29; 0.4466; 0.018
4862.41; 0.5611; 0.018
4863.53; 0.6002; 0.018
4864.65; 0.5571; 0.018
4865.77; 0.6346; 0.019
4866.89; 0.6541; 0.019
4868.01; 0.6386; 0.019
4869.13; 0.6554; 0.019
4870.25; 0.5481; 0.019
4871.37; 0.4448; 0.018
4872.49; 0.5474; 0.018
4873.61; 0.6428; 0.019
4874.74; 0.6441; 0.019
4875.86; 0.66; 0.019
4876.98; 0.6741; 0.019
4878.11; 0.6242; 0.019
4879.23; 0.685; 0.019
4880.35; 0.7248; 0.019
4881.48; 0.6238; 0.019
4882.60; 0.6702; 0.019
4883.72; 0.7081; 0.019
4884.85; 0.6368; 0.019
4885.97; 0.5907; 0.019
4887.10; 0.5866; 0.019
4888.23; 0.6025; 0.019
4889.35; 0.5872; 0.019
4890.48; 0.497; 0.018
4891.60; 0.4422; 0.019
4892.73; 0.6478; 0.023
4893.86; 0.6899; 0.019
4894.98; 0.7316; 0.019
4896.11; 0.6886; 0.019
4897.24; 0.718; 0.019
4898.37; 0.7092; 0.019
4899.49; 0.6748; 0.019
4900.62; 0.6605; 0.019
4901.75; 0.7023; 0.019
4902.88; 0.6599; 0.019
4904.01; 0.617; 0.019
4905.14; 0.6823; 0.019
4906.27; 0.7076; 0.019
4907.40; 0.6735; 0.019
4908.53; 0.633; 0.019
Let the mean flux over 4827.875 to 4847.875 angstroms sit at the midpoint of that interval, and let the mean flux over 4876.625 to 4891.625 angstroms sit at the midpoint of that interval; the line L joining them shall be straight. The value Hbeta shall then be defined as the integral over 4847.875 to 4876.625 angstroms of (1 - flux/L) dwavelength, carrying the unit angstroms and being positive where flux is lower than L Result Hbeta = 1.7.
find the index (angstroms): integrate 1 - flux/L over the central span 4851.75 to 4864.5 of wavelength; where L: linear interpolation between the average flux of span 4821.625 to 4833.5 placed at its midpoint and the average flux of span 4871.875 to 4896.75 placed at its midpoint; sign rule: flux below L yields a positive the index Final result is 1.1 angstroms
